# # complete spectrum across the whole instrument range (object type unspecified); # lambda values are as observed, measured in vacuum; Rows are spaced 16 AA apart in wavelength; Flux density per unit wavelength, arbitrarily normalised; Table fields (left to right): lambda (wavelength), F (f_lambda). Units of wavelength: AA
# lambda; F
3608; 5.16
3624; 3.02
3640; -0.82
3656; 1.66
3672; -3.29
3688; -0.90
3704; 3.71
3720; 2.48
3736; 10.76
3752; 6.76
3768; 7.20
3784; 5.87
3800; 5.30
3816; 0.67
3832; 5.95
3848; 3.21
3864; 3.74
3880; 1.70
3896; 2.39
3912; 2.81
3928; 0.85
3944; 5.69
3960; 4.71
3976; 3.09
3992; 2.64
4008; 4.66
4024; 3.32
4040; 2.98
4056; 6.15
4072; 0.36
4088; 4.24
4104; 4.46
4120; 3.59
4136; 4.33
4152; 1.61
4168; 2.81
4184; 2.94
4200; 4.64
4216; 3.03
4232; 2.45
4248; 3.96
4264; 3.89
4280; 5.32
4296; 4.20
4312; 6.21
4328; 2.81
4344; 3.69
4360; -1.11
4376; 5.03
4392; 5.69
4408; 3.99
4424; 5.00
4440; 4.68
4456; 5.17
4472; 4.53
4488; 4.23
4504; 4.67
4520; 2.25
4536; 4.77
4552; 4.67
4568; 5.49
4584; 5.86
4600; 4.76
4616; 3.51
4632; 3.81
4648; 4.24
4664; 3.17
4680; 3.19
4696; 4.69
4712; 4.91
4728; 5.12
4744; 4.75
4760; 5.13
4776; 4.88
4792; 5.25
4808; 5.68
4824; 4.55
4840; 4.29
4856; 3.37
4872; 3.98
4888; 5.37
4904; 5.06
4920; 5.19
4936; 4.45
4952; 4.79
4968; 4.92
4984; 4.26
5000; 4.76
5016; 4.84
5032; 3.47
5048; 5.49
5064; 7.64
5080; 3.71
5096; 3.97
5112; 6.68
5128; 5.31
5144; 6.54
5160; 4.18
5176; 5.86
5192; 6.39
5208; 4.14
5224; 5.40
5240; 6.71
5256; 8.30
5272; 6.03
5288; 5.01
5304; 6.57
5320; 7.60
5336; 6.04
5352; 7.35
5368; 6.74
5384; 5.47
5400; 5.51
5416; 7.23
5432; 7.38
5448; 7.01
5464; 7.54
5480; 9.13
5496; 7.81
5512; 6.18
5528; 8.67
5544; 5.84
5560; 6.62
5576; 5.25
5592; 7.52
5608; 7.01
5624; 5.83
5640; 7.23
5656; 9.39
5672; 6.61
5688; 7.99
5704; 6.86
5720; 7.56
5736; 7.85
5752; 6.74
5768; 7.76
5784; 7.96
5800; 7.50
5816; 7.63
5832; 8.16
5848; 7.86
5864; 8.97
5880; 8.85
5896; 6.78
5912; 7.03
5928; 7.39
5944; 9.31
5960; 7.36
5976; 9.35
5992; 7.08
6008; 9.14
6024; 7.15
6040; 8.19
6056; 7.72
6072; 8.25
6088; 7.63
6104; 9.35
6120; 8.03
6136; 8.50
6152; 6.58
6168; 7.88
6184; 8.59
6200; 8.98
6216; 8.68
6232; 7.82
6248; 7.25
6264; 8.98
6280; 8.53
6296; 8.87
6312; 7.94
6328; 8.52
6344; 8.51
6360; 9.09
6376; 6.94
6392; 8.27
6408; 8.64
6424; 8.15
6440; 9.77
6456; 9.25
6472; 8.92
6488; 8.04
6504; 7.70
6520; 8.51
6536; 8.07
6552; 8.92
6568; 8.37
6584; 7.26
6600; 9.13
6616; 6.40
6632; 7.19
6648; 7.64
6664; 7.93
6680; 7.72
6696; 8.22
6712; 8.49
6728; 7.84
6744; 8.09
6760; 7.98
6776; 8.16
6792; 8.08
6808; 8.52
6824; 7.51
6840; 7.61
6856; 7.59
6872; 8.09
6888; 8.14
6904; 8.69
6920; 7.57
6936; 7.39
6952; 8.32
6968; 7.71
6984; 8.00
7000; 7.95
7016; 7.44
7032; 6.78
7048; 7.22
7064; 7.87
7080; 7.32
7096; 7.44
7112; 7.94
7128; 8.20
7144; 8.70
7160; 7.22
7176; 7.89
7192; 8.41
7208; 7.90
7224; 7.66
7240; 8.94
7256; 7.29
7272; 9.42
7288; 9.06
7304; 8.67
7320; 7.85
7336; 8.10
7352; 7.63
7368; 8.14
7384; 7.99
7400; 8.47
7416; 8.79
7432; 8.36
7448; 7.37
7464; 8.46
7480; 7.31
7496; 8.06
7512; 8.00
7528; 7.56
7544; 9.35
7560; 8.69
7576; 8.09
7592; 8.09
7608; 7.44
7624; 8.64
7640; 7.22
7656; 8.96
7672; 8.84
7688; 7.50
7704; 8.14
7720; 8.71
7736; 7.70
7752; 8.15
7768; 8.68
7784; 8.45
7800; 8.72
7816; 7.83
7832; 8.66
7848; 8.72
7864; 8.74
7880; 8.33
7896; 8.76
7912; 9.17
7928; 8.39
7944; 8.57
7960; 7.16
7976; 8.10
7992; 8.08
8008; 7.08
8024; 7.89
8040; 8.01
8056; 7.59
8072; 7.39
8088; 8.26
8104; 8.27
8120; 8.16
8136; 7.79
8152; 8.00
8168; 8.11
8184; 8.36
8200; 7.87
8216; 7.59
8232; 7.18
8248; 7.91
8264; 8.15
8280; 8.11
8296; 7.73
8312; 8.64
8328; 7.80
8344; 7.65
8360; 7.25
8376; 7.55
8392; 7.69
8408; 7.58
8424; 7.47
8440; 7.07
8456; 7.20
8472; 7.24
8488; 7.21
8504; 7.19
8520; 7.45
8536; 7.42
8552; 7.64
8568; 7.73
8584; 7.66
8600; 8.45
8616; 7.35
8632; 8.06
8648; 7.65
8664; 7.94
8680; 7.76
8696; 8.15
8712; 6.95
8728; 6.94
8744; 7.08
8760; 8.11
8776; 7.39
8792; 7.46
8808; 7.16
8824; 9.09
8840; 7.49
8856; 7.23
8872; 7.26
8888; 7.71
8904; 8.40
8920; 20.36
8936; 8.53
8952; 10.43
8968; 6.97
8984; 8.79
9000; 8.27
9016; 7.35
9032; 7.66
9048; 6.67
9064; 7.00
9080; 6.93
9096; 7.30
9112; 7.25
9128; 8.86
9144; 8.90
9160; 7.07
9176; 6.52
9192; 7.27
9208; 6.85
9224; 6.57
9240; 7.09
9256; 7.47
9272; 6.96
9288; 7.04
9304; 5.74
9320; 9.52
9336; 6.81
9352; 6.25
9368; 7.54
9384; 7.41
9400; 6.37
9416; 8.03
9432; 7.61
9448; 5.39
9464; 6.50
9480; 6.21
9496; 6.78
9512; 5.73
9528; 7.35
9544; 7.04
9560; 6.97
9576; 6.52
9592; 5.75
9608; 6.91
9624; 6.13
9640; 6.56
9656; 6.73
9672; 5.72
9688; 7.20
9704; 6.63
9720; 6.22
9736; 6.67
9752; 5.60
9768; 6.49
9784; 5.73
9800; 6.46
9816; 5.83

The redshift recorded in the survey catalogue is 0.358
